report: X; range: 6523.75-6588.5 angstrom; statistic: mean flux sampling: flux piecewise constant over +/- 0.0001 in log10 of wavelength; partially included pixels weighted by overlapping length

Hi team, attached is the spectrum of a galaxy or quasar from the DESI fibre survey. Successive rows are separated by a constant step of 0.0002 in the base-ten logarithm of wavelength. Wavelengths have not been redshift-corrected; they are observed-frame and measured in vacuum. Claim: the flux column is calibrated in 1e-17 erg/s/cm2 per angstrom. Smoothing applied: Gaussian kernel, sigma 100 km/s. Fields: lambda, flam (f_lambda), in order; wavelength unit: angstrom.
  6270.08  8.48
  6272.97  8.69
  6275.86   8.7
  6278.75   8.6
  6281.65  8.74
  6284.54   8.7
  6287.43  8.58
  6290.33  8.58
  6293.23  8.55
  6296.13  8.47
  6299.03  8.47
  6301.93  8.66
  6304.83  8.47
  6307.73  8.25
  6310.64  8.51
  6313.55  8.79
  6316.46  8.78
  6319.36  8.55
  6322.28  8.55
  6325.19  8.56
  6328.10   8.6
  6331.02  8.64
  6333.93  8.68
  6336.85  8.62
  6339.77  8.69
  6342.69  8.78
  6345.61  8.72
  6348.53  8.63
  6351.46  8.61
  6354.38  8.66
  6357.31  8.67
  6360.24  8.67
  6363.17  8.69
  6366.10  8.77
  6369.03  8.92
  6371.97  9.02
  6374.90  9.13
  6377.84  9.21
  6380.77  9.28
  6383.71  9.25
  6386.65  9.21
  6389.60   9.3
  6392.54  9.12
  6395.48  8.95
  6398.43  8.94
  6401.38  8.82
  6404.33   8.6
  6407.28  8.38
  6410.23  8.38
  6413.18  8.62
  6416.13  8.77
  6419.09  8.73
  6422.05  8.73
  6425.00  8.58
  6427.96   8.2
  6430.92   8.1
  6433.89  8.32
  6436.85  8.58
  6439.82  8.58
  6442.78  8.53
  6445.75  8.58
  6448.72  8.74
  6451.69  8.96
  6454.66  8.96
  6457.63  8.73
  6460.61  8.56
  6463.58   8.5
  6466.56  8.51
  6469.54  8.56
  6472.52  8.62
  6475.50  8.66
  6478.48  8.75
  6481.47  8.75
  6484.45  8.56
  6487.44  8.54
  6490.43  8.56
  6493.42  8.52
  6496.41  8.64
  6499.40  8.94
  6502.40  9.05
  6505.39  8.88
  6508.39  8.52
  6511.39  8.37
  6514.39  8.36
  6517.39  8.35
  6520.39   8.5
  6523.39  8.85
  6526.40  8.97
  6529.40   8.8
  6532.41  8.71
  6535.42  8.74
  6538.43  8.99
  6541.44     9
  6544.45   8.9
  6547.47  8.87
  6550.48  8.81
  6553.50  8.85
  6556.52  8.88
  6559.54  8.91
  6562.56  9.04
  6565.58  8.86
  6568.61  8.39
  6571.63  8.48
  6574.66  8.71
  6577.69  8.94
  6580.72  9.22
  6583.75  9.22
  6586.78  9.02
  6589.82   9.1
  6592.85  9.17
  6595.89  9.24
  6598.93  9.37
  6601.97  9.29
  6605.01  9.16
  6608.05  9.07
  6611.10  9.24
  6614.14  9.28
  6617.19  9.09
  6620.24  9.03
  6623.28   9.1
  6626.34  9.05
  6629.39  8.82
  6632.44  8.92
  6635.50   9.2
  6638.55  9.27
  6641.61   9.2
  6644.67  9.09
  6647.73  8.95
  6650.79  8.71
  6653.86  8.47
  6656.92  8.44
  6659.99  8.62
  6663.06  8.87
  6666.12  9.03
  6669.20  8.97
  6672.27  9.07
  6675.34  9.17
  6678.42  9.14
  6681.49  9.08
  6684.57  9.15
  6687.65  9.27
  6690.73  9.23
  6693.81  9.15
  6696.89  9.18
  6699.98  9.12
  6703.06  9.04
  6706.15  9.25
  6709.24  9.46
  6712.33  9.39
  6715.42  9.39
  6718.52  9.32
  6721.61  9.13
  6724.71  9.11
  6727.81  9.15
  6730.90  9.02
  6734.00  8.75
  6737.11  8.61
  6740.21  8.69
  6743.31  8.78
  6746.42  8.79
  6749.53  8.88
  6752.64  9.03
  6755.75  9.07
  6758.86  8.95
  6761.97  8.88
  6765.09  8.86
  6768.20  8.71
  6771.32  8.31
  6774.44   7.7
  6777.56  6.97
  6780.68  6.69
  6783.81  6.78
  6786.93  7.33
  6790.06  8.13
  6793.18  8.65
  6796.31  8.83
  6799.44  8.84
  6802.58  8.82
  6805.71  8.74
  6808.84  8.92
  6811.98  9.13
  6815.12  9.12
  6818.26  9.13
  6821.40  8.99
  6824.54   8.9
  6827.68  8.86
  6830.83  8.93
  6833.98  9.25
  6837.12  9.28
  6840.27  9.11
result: 8.87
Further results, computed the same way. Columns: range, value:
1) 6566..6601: 8.99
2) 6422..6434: 8.35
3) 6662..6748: 9.08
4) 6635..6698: 9.01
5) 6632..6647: 9.14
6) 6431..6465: 8.62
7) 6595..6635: 9.13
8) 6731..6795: 8.34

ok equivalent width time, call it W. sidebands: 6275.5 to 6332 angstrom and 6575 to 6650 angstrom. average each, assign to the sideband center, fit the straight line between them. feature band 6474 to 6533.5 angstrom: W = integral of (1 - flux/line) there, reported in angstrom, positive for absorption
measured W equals 1.77 angstrom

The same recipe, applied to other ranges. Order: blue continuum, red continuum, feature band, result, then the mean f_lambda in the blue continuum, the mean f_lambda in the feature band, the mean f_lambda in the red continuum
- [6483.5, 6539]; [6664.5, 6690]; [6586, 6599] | -0.4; 8.67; 9.16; 9.11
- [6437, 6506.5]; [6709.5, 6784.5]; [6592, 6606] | -0.9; 8.68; 9.25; 8.66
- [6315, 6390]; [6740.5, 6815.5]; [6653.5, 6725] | -4.8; 8.81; 9.1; 8.45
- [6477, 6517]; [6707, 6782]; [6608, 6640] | -1.5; 8.64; 9.1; 8.74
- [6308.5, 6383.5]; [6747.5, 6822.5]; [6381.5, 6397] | -0.8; 8.75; 9.17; 8.48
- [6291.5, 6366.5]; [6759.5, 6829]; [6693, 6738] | -3.6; 8.61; 9.14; 8.43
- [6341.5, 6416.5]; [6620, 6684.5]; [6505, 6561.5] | 1.0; 8.85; 8.75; 8.97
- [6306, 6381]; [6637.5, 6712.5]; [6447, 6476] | 0.5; 8.72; 8.68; 9.05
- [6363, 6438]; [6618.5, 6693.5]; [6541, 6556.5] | 0.1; 8.79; 8.88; 9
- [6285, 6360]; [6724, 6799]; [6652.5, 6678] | -1.1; 8.61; 8.85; 8.44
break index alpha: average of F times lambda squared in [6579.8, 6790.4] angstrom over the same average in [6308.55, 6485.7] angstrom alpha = 1.11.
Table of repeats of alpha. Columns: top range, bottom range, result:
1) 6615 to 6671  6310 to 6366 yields 1.13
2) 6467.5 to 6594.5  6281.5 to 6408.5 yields 1.06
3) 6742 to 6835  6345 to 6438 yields 1.10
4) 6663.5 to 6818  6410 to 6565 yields 1.09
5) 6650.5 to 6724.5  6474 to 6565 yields 1.09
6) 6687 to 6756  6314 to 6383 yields 1.16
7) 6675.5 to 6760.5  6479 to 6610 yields 1.08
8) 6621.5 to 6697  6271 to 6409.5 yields 1.14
